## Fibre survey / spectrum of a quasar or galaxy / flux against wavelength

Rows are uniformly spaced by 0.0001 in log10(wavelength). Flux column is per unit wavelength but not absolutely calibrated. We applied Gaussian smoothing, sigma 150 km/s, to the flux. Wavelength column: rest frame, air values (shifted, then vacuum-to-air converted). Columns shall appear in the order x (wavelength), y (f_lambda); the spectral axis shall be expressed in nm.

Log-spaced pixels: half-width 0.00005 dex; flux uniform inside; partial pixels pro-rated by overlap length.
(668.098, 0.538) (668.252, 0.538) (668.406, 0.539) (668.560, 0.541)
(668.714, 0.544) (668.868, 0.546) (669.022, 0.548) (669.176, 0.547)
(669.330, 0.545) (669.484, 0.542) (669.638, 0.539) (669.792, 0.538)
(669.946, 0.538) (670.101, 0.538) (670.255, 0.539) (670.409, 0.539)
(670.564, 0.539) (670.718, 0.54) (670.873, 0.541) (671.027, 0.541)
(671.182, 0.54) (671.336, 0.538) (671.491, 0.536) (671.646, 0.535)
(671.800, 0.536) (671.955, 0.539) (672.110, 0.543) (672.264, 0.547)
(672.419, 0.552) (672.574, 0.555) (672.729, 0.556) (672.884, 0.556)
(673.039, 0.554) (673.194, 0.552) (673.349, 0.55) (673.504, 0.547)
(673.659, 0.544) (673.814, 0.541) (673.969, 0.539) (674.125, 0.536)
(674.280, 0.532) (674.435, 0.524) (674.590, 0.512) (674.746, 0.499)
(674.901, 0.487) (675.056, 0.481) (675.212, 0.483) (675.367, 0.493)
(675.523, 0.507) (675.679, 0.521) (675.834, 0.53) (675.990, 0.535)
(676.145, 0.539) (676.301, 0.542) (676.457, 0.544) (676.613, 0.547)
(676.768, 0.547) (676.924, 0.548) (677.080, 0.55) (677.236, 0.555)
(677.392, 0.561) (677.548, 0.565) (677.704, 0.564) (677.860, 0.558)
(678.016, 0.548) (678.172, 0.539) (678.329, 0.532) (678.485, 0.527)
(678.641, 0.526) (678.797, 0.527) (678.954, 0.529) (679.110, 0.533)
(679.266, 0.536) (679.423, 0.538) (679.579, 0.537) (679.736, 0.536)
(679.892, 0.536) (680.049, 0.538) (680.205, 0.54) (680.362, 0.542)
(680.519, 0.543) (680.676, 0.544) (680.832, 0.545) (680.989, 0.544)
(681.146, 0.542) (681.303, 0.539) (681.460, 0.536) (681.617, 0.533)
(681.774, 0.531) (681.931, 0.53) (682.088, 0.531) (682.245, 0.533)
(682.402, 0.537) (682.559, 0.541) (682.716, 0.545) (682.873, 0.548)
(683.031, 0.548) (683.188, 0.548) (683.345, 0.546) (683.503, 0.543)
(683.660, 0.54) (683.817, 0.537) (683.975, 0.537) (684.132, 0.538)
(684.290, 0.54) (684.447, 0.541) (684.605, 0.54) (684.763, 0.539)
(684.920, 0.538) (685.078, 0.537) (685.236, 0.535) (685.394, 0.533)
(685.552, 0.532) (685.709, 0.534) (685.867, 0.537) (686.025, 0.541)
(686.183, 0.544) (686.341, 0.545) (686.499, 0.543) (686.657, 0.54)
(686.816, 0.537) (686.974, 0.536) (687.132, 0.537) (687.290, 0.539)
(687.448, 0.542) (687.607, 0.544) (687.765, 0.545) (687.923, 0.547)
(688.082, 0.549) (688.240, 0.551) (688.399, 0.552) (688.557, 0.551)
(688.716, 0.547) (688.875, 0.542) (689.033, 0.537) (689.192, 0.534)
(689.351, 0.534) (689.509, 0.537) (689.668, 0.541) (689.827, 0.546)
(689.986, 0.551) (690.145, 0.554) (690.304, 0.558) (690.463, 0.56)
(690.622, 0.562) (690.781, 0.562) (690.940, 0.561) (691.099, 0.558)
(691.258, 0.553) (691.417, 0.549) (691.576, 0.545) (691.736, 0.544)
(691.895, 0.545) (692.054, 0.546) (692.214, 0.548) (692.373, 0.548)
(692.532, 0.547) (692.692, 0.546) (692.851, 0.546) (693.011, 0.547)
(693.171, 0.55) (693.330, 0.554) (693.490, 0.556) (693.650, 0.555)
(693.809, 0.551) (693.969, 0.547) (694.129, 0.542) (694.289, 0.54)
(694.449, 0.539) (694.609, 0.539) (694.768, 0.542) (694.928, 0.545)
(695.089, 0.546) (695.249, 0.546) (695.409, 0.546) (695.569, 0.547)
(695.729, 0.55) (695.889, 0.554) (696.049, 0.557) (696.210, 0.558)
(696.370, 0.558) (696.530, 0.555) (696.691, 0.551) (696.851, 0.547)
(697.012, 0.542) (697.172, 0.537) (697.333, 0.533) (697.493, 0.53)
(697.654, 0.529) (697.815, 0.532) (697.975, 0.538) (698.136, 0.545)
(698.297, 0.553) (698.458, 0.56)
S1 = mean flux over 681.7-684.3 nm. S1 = 0.54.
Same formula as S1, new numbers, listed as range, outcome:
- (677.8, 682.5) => 0.537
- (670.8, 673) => 0.544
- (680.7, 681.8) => 0.539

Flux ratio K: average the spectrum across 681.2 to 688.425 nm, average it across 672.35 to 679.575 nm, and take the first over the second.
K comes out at 1.0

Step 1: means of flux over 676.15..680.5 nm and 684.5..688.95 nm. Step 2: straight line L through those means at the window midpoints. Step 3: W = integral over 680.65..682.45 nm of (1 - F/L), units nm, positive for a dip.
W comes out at 0.02 nm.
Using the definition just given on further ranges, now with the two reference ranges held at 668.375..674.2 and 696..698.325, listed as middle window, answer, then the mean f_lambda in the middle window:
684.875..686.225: 0.02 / 0.536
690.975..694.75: -0.03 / 0.548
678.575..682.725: 0.05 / 0.537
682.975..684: 0.00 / 0.543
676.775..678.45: -0.02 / 0.551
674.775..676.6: 0.09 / 0.515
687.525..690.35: -0.01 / 0.545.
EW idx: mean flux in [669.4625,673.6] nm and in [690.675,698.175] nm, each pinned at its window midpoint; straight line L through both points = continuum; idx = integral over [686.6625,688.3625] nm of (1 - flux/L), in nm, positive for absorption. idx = 0.01 nm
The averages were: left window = 0.543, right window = 0.547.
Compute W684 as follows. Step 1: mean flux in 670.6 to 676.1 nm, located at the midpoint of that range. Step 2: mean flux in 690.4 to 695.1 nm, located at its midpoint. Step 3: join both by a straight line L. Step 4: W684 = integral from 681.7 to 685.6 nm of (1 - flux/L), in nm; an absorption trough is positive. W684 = 0.02 nm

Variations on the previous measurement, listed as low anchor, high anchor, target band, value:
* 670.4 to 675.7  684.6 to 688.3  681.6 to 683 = 0.00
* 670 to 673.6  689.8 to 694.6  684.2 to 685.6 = 0.03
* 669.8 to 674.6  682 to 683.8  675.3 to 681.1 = 0.03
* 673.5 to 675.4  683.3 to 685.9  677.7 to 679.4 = -0.04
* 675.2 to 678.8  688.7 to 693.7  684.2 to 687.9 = 0.04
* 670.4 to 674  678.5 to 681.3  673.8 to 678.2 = 0.07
